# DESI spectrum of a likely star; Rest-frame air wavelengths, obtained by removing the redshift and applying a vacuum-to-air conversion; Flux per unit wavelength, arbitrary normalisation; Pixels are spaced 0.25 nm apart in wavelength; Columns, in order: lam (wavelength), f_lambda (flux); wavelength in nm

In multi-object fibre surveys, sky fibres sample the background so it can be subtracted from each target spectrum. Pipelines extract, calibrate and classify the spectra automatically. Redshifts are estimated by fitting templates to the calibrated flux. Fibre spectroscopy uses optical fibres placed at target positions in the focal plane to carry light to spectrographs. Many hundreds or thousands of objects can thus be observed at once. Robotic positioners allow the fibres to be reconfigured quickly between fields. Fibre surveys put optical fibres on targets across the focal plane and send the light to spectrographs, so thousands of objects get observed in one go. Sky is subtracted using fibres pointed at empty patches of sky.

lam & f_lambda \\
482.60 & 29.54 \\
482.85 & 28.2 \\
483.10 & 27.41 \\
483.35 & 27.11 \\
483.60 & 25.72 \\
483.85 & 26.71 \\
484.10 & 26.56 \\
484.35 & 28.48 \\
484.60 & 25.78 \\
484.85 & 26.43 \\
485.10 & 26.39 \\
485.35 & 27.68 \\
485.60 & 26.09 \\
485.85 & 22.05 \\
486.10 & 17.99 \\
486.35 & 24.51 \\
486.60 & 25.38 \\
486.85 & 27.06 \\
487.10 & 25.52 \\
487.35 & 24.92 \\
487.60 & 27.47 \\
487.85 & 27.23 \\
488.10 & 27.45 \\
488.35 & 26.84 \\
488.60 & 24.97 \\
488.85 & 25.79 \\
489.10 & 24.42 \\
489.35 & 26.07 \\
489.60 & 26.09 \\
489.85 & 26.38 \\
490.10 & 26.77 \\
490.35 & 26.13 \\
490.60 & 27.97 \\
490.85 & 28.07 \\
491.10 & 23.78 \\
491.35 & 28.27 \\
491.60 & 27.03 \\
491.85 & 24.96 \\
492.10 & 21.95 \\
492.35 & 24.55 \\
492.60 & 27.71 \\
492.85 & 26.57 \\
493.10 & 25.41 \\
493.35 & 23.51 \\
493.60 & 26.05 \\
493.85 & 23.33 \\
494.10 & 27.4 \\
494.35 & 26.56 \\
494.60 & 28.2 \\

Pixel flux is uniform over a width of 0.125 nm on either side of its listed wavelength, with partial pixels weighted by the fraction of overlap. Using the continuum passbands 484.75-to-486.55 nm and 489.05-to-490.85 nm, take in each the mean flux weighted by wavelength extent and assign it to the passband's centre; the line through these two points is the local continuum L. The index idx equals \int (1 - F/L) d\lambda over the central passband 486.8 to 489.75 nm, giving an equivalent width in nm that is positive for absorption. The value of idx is -0.05 nm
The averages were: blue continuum 24.5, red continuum 26.5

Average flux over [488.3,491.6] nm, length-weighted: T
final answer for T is 26.3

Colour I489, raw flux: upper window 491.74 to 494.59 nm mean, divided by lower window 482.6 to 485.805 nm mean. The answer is 0.9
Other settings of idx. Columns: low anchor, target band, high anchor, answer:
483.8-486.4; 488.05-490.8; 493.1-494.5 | -0.10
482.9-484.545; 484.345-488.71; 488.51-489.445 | 0.08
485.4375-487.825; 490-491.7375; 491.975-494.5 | -0.12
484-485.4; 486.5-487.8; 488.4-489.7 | 0.00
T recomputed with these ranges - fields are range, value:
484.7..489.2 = 25.5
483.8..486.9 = 25.4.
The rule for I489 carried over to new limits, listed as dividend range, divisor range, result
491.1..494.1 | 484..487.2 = 1.00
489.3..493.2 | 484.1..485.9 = 0.99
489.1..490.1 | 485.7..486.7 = 1.16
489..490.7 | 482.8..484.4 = 0.97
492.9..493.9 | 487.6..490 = 0.95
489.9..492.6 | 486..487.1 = 1.08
